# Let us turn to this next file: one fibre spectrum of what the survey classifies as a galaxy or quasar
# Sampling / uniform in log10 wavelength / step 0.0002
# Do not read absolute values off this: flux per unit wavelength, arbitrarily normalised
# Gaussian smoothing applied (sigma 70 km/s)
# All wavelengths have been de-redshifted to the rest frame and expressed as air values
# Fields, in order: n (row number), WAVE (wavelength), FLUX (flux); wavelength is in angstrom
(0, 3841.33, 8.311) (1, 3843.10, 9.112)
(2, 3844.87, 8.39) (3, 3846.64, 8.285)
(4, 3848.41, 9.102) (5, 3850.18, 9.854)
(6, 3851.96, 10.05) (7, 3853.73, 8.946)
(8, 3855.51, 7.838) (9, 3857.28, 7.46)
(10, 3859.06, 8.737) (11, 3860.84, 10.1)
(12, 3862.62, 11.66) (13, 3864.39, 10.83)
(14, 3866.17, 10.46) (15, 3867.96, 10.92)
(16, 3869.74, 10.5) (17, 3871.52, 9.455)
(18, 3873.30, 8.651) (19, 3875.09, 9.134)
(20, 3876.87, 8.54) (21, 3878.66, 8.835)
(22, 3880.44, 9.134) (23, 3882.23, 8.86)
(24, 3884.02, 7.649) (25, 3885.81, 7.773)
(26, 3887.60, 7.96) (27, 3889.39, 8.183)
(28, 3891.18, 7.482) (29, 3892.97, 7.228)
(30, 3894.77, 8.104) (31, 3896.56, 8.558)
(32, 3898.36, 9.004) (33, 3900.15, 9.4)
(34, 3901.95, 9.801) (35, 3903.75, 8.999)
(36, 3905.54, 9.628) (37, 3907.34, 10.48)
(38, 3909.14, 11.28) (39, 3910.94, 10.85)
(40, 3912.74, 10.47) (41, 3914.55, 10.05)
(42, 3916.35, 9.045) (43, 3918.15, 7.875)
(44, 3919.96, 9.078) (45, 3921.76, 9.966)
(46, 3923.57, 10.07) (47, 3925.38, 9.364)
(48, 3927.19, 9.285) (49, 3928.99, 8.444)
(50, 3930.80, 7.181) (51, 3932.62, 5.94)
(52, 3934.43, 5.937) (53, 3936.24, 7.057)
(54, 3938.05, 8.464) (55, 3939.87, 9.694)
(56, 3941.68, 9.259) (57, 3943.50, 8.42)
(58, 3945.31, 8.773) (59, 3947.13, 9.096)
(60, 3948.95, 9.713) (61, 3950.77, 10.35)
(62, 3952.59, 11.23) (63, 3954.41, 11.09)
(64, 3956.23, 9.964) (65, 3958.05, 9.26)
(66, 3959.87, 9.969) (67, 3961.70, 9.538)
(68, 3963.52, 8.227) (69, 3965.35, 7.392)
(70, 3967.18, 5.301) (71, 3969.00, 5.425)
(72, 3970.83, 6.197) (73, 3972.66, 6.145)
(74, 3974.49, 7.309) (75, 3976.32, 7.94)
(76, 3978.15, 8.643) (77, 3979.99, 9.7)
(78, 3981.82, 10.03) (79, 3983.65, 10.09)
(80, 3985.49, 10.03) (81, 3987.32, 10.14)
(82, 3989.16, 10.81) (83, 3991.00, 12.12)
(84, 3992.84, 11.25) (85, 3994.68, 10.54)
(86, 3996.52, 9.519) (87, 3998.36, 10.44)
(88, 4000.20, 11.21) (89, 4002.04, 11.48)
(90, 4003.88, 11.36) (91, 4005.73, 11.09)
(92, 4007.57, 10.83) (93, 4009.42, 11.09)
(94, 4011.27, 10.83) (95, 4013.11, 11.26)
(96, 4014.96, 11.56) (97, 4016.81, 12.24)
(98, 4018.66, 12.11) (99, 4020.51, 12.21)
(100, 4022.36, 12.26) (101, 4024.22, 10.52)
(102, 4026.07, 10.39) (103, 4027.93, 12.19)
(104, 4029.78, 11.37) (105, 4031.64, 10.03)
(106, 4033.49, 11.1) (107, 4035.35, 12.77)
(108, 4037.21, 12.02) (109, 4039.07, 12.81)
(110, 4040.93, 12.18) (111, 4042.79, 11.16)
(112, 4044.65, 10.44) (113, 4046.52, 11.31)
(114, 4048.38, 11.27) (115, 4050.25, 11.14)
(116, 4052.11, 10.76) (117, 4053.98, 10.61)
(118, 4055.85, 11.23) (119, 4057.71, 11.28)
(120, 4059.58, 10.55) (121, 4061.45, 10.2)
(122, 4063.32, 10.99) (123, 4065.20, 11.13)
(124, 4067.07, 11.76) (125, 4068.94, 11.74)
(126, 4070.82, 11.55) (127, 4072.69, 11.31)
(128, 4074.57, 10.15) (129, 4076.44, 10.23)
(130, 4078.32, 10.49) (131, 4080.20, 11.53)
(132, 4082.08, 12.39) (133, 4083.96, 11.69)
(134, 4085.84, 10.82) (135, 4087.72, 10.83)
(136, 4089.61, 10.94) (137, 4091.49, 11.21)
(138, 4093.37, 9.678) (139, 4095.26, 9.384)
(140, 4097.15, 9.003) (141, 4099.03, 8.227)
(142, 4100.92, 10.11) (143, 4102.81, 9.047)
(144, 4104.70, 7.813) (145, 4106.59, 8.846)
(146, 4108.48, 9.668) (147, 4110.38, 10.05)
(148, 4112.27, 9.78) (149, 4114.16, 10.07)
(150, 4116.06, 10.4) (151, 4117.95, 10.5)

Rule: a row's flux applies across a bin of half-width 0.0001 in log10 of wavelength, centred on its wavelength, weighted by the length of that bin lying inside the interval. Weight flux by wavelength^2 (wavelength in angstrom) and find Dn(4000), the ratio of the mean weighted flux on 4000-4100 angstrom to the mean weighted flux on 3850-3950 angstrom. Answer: 1.3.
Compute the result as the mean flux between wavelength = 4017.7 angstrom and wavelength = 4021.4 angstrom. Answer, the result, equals 12.2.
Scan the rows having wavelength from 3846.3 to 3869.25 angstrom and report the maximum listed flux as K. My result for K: 11.66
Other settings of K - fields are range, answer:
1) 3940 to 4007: 12.12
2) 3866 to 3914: 11.28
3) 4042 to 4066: 11.31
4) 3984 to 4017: 12.24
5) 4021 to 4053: 12.81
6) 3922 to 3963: 11.23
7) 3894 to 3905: 9.801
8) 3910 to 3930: 10.85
